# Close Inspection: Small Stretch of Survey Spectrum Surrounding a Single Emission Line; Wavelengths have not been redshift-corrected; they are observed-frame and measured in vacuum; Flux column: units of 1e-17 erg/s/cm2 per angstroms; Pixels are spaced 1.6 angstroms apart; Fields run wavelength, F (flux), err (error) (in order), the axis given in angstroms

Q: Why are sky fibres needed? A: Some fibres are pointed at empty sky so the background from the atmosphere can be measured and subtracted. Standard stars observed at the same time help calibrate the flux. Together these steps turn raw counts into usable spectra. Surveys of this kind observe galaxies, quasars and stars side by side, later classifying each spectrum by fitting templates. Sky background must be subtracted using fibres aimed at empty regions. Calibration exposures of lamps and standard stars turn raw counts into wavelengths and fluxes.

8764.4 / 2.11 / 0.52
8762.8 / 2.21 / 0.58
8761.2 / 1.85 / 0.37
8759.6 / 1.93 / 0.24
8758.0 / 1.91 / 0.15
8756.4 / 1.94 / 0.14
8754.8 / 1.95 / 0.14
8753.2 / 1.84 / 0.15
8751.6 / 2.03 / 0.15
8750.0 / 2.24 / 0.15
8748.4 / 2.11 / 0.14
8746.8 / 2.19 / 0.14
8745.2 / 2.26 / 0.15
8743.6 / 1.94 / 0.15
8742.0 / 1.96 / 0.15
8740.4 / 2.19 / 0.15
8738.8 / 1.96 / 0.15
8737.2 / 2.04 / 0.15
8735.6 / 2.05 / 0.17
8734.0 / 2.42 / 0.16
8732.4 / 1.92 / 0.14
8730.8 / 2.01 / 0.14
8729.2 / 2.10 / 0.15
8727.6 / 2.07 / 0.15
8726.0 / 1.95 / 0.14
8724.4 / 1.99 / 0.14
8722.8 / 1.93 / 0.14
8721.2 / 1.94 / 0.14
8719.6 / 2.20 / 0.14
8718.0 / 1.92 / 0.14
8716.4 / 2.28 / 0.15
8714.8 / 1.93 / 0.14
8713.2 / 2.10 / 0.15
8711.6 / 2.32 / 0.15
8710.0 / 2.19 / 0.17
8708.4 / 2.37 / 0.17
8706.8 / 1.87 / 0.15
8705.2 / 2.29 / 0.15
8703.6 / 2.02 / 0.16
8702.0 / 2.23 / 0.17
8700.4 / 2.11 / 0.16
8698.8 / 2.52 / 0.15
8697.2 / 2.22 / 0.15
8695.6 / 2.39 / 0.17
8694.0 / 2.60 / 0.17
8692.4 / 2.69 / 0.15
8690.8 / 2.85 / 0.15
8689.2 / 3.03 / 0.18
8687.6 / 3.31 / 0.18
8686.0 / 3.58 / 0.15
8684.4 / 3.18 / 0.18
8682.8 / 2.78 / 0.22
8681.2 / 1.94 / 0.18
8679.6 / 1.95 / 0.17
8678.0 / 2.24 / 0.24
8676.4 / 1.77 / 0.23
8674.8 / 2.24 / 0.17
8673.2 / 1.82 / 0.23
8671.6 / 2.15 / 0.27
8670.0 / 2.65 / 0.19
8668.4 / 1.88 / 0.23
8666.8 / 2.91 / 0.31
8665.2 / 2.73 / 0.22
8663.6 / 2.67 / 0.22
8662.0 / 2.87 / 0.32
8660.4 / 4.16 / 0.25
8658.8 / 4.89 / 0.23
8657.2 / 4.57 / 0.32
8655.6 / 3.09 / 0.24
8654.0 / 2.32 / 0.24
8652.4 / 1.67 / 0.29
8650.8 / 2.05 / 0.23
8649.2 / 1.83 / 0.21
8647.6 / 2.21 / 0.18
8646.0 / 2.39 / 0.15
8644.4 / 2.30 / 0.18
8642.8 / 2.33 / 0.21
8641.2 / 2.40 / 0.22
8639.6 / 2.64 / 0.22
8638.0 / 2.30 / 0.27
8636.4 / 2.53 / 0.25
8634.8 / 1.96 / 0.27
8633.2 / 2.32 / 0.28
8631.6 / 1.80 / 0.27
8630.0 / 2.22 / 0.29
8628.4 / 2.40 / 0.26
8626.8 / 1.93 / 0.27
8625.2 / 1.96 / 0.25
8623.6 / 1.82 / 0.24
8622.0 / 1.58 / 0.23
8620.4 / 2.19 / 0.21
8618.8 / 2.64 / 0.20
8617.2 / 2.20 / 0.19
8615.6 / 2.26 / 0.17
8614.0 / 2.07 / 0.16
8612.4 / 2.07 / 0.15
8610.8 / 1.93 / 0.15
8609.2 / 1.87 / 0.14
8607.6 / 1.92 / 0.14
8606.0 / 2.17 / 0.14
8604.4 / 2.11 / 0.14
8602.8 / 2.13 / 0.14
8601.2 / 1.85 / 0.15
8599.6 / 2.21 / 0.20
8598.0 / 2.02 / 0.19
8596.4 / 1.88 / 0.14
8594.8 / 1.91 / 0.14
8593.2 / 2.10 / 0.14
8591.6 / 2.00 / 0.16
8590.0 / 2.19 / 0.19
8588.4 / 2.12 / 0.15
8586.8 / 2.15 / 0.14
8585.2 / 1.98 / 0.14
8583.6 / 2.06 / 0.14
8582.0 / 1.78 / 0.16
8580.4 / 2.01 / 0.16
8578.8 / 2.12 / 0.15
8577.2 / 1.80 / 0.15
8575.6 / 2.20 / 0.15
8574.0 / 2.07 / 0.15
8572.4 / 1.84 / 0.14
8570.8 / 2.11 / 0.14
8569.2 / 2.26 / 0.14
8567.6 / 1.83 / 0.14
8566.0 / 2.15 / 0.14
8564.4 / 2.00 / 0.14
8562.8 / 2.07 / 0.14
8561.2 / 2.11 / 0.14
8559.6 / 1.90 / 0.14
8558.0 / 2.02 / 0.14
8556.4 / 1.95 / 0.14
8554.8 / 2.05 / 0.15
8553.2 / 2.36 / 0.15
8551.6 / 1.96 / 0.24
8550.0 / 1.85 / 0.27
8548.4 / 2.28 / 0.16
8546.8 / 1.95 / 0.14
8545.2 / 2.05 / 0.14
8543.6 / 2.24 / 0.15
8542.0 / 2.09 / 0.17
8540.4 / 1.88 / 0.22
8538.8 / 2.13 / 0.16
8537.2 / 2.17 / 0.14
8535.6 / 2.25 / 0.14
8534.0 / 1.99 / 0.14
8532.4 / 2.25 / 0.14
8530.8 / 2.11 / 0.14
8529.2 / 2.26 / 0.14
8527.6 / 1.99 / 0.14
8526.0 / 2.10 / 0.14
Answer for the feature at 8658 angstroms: H-alpha 6563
